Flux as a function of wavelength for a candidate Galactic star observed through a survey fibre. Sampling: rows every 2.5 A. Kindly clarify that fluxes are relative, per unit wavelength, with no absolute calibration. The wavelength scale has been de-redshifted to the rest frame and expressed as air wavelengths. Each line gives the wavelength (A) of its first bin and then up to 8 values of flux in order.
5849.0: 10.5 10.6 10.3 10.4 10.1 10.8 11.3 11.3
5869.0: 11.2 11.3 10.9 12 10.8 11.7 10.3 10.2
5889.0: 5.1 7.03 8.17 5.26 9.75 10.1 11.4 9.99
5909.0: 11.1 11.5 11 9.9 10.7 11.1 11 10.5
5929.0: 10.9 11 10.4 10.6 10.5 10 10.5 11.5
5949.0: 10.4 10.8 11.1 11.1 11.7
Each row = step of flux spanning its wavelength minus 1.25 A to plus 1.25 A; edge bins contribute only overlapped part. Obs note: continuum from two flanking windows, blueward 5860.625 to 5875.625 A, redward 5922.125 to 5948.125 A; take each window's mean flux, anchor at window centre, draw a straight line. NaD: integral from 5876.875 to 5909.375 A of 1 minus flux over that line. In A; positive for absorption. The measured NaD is 4.9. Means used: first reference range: 11.2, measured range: 9.32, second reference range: 10.7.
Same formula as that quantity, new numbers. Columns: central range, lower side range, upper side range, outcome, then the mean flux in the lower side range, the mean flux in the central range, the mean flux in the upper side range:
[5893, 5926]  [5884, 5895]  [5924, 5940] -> -3.07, 7.92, 10.1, 10.7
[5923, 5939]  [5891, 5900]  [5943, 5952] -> -1.56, 7.54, 10.7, 10.8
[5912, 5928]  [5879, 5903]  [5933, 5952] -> -1.56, 8.77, 10.7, 10.6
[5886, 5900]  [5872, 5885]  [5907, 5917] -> 4.61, 11.2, 7.41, 10.9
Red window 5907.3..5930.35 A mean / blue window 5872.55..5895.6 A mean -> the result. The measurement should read 1.1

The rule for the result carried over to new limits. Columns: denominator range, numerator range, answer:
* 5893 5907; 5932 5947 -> 1.16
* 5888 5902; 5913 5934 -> 1.44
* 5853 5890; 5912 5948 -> 1.01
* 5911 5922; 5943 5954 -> 1.01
